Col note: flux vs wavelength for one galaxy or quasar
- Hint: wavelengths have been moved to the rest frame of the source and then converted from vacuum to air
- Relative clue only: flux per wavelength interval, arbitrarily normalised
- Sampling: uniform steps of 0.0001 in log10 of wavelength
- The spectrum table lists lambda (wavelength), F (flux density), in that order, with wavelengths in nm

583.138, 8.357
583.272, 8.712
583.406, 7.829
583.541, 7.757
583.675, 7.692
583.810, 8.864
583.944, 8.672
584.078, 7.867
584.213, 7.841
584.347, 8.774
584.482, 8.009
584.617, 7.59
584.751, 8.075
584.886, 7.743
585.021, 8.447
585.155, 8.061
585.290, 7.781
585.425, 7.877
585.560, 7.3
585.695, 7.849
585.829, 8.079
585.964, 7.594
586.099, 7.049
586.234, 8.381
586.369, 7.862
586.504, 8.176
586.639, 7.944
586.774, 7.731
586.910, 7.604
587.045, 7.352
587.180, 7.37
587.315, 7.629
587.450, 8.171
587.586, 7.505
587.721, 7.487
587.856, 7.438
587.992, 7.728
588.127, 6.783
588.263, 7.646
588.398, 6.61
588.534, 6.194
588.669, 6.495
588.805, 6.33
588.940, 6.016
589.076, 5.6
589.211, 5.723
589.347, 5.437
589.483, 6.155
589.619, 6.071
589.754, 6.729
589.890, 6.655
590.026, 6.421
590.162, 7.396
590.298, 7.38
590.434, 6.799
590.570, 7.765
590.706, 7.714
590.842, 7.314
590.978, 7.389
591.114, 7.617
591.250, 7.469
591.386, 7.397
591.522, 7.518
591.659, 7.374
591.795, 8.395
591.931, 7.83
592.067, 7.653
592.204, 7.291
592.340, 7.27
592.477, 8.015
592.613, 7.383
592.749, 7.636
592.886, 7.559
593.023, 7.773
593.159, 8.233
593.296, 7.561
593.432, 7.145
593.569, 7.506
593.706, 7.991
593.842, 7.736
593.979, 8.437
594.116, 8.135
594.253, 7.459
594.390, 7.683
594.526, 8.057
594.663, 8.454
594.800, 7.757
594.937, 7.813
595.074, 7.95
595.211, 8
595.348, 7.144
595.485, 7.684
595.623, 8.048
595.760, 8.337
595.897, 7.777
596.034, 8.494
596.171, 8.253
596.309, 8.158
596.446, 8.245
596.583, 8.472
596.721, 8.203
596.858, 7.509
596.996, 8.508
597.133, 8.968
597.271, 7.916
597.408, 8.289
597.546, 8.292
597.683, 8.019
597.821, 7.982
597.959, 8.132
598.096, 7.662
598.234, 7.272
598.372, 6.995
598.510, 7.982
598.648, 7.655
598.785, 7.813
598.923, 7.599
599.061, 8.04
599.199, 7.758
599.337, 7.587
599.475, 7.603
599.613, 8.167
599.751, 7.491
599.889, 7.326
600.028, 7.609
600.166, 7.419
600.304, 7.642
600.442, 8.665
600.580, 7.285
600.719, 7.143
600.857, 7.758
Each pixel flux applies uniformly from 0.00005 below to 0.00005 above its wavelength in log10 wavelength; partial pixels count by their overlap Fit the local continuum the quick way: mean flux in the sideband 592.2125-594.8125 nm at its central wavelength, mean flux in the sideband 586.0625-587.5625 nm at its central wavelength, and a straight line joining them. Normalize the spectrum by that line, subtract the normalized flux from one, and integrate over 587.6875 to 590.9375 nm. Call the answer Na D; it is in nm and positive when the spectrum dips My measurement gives 0.426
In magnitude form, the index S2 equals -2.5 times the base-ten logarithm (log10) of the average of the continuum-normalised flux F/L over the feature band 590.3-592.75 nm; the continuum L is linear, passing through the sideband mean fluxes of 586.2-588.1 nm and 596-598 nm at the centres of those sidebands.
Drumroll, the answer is 0.06 mag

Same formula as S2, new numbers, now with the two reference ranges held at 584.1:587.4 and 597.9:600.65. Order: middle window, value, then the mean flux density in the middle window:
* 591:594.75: 0.00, 7.72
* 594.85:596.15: -0.03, 7.93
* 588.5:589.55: 0.29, 5.99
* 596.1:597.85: -0.07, 8.22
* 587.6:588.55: 0.09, 7.2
